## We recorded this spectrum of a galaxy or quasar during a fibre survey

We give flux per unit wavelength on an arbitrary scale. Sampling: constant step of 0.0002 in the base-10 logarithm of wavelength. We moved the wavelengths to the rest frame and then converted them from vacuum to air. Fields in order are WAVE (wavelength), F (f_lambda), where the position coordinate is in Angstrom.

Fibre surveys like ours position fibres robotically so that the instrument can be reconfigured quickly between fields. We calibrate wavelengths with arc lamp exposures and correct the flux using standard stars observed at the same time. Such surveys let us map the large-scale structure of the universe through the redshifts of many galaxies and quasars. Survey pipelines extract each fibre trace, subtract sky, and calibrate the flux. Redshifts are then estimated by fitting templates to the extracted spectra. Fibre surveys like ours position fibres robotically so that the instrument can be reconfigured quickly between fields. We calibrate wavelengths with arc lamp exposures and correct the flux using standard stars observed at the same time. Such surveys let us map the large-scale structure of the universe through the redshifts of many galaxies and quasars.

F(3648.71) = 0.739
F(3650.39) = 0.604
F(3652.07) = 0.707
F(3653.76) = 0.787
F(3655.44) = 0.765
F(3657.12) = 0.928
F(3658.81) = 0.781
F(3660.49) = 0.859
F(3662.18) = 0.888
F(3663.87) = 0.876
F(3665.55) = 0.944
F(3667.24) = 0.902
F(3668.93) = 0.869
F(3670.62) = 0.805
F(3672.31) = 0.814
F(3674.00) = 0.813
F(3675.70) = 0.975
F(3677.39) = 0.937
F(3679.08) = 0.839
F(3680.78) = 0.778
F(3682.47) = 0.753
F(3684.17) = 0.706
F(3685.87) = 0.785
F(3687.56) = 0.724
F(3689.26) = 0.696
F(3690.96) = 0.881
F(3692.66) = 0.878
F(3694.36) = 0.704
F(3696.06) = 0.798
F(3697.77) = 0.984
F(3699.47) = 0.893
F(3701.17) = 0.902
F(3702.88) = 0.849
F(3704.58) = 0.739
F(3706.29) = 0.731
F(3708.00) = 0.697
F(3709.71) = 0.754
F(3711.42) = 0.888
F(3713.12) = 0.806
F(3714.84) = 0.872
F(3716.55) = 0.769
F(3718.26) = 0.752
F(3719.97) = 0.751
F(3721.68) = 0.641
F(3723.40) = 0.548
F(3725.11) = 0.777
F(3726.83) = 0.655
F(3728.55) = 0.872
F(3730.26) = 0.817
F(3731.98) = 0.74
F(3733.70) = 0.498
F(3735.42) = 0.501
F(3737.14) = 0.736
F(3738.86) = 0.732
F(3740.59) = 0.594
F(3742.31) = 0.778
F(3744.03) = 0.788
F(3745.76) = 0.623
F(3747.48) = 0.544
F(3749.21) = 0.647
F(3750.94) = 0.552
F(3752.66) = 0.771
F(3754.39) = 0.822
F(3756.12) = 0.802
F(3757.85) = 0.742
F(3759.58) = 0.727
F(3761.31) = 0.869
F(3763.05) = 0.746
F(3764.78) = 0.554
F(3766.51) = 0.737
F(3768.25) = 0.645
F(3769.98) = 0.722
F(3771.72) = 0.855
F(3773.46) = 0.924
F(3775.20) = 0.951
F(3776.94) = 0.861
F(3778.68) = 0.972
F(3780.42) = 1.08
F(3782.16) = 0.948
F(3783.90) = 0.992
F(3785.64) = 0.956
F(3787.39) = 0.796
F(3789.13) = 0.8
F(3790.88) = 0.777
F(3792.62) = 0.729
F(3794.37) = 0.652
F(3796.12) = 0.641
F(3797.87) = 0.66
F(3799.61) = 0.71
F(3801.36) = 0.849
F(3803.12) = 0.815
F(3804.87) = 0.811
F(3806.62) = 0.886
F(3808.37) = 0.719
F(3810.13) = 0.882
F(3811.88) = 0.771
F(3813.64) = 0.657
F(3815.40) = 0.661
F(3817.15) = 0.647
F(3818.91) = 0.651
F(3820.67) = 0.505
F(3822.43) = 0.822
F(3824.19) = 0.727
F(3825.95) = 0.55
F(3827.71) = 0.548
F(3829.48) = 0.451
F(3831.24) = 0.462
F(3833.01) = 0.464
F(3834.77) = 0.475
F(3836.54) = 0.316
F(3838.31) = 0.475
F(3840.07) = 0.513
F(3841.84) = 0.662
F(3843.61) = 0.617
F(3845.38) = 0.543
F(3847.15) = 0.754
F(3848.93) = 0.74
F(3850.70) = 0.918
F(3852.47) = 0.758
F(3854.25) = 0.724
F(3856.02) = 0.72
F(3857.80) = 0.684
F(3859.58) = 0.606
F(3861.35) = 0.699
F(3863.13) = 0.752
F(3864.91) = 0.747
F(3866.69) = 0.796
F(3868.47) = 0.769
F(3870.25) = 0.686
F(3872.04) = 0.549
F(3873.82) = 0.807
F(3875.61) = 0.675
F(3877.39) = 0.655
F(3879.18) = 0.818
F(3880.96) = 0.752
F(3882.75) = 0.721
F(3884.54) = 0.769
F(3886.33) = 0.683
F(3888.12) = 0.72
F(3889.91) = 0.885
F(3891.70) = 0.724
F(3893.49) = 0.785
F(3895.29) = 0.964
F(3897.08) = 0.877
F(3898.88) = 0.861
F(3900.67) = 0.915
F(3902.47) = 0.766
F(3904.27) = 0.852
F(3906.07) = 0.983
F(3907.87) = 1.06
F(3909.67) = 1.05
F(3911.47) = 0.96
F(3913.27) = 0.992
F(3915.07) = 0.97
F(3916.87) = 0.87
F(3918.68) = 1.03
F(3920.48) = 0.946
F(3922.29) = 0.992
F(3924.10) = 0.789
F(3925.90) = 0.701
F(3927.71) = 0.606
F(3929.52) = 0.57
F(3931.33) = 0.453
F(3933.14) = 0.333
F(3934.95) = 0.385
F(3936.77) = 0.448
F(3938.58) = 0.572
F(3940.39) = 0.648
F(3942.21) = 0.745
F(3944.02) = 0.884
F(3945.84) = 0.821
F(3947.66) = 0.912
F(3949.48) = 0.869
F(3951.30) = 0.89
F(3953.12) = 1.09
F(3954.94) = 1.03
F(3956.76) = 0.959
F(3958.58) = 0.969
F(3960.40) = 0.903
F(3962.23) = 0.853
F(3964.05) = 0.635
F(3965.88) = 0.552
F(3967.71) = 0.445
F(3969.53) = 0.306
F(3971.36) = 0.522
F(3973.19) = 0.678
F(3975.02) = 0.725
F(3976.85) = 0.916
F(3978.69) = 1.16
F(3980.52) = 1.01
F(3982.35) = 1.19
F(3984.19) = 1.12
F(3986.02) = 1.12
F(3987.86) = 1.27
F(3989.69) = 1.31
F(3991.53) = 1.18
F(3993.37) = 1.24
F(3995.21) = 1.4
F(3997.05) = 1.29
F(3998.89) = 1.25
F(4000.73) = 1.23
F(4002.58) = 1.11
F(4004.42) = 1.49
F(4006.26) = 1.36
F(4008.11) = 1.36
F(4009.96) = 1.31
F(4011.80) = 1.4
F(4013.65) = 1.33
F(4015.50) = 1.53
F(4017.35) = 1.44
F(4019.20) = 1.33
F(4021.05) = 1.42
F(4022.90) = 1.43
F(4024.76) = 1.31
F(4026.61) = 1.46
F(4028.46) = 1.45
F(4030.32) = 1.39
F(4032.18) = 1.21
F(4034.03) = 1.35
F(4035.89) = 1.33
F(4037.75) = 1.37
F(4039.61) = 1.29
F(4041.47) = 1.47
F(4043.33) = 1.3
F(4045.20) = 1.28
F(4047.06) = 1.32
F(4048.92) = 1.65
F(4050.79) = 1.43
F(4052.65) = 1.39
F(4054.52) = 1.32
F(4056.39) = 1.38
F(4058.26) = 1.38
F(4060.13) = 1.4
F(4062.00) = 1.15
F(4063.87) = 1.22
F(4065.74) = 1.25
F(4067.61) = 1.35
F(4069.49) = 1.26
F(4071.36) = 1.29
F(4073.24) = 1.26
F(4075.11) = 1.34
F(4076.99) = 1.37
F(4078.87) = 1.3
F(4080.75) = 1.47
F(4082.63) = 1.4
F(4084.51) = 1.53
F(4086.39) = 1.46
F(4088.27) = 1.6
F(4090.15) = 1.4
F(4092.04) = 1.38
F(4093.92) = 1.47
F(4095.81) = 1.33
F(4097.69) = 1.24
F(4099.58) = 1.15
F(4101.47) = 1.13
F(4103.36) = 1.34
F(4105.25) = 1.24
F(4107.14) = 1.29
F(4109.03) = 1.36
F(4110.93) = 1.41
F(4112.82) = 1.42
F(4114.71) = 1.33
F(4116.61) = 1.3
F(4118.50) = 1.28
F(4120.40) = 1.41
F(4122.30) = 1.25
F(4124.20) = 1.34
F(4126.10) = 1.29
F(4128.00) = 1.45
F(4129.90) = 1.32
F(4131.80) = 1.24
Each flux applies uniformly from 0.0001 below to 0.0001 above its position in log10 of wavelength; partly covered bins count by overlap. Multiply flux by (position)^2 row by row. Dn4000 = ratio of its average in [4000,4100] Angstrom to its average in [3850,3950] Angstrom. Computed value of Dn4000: 1.90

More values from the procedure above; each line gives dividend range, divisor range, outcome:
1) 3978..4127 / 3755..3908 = 2.01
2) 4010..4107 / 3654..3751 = 2.11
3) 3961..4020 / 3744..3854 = 1.69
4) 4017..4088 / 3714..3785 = 2.11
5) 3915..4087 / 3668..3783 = 1.67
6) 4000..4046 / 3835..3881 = 2.18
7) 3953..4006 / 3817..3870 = 1.69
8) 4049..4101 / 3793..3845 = 2.41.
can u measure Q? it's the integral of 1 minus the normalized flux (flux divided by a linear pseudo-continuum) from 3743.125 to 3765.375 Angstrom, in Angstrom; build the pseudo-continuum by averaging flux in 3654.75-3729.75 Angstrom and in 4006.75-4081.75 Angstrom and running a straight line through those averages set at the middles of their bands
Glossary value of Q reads 4.83 Angstrom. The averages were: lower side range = 0.809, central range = 0.709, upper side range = 1.36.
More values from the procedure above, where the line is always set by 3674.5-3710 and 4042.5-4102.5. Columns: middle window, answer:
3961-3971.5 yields 5.5 Angstrom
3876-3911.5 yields 8.5 Angstrom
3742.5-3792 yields 6.8 Angstrom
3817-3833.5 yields 6.9 Angstrom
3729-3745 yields 3.3 Angstrom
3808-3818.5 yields 2.8 Angstrom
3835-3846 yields 5.4 Angstrom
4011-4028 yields -1.8 Angstrom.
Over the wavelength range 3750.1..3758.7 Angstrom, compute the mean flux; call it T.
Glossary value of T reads 0.739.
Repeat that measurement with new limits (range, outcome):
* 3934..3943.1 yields 0.558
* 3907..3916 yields 1.01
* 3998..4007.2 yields 1.29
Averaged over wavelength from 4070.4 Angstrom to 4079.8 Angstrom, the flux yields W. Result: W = 1.31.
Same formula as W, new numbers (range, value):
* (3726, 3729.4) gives 0.763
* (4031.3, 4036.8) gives 1.3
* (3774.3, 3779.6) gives 0.929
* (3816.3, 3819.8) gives 0.648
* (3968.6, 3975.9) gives 0.557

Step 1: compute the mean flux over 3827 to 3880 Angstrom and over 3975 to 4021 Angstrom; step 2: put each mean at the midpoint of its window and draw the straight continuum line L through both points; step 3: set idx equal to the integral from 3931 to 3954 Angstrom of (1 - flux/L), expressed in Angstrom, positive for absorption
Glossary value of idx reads 7.3 Angstrom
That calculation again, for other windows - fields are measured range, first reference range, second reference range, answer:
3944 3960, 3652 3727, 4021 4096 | 3.57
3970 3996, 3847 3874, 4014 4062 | 3.03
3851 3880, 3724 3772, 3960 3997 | 3.67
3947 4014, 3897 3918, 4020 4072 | 7.24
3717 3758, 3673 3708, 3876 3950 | 5.79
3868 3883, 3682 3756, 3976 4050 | 4.77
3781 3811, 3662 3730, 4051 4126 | 4.35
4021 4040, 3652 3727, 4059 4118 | -1.58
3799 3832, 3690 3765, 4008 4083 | 7.98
